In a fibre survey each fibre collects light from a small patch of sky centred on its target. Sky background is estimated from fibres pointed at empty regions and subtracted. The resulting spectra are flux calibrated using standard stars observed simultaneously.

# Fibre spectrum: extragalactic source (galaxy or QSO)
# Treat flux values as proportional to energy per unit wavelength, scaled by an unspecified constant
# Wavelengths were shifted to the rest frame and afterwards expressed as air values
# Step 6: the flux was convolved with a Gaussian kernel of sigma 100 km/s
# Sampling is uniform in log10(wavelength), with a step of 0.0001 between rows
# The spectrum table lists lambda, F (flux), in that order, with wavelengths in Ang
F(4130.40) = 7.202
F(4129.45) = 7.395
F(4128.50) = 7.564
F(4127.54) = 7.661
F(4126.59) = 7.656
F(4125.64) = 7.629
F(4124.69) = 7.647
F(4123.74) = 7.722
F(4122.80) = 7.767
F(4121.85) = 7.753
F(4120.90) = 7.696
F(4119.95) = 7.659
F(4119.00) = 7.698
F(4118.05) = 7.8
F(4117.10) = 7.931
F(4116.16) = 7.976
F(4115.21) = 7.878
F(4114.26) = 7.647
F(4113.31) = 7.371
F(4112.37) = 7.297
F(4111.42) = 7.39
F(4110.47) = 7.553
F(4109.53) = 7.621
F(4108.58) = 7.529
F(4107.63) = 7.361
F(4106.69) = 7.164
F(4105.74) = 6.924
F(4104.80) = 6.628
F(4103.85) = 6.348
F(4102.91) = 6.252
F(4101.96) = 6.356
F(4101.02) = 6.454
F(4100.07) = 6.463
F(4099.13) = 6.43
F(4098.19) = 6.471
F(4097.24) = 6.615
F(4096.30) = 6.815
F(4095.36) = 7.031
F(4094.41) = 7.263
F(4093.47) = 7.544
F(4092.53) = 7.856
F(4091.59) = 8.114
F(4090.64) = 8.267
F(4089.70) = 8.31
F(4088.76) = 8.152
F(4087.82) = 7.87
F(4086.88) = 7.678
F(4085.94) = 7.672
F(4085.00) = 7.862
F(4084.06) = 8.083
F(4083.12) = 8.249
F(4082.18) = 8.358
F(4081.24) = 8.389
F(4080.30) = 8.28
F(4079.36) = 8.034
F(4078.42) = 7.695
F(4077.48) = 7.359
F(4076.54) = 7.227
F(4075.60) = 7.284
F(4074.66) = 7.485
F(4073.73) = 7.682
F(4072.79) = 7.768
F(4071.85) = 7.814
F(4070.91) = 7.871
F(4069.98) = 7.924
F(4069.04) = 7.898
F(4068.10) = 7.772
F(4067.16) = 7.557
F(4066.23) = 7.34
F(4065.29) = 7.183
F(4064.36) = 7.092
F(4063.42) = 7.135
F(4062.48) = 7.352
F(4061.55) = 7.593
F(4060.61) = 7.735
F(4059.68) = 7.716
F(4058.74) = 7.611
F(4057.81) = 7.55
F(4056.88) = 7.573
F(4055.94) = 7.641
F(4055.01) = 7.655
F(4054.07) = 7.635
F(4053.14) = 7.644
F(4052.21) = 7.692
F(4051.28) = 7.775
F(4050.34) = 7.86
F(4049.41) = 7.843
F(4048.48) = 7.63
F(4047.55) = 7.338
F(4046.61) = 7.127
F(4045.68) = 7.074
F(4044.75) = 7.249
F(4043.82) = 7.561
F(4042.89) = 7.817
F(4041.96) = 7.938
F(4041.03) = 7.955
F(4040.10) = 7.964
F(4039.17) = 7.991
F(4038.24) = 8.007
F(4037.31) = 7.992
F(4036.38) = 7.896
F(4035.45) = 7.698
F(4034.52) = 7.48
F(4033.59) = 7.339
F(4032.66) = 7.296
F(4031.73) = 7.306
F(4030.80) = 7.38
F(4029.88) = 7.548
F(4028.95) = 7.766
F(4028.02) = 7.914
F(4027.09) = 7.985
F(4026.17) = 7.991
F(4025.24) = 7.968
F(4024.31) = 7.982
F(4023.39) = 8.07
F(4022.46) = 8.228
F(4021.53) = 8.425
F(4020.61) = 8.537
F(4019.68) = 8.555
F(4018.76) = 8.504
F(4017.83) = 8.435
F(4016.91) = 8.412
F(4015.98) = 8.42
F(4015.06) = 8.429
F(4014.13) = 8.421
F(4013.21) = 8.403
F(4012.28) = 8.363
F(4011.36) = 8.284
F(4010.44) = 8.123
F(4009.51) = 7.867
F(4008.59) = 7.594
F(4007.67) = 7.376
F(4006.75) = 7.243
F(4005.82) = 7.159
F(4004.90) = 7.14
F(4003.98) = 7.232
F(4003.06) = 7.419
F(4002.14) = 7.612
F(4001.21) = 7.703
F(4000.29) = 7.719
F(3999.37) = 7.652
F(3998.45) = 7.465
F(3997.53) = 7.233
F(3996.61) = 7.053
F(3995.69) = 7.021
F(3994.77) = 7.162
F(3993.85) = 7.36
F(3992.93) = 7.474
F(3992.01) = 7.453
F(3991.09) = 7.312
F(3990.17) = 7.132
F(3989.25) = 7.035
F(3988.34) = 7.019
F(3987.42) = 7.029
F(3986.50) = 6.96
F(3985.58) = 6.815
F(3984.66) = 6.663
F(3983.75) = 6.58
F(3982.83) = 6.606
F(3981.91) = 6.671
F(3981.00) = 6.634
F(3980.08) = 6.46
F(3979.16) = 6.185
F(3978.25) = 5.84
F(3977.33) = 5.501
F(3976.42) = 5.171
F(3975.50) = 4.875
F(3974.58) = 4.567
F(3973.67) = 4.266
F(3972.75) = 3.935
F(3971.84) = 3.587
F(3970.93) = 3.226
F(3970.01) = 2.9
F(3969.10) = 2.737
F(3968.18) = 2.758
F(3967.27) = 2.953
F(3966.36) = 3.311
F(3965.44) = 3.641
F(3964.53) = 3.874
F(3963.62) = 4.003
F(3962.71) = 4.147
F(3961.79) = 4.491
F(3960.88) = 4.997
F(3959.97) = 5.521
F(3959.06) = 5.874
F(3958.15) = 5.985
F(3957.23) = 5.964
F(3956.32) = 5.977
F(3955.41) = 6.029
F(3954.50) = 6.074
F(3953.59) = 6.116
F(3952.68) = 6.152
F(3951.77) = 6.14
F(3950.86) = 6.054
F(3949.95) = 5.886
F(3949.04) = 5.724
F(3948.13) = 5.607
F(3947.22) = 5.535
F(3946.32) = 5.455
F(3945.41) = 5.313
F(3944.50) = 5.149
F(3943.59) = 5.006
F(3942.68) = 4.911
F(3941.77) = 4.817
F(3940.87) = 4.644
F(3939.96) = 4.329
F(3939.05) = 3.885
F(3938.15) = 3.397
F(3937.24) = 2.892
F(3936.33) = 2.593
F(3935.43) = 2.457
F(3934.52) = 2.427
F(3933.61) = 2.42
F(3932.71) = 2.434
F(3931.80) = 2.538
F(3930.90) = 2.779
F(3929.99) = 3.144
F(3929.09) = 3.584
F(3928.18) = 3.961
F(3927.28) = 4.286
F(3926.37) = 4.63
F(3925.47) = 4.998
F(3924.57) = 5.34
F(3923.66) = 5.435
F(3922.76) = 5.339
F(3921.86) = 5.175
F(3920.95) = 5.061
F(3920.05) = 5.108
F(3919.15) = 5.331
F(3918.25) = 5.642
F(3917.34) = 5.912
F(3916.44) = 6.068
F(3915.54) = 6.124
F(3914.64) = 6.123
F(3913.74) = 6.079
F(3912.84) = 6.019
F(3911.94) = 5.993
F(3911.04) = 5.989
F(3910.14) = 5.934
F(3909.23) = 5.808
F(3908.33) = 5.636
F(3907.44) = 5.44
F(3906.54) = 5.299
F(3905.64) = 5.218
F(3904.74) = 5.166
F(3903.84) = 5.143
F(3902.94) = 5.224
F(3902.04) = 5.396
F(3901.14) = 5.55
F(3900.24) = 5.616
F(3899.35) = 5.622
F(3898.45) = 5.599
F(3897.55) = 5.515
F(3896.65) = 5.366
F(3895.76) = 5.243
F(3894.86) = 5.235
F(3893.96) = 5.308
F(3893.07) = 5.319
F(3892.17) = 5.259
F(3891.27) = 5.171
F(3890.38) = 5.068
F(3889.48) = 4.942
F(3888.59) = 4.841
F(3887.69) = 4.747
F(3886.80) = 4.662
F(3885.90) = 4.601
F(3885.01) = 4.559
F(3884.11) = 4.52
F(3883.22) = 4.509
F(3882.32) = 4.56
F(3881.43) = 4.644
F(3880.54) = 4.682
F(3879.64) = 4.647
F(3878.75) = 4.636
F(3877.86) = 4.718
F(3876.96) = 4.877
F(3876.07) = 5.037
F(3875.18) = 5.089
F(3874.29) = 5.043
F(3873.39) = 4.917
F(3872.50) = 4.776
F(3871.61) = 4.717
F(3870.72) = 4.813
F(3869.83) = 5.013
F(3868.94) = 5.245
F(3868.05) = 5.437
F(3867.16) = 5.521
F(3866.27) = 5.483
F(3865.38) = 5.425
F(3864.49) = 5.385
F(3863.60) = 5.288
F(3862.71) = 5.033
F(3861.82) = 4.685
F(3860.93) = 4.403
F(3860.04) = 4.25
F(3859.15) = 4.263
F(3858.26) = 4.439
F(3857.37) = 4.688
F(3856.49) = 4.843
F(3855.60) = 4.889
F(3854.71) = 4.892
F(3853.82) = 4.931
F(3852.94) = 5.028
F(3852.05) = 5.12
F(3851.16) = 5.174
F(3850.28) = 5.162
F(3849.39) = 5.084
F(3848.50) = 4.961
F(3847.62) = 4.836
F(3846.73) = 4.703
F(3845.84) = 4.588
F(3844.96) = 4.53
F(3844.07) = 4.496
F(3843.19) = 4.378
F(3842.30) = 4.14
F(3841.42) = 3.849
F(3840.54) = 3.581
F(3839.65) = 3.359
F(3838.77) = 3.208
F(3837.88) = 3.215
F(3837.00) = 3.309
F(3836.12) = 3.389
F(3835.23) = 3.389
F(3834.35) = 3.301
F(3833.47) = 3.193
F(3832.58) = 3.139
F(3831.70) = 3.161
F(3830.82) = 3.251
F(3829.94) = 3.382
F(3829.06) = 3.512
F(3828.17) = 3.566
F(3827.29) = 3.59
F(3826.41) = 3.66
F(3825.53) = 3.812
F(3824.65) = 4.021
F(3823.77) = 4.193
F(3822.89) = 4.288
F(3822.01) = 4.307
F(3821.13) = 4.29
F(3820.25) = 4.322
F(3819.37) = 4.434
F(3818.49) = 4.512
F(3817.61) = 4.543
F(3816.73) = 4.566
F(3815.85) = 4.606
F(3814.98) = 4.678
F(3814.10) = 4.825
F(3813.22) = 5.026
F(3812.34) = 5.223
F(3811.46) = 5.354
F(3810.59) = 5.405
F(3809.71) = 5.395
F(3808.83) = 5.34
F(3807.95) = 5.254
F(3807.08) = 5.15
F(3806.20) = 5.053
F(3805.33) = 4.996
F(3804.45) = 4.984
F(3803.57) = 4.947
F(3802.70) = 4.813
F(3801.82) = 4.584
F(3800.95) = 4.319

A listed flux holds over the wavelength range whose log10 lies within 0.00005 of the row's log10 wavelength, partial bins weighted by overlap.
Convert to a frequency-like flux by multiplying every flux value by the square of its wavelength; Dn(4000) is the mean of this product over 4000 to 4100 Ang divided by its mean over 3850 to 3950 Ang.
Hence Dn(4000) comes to 1.70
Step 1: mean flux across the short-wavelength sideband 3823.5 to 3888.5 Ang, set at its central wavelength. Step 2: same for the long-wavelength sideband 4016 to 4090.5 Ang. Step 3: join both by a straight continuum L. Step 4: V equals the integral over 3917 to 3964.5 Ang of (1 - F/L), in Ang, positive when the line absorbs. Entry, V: 9.3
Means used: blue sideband 4.45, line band 4.73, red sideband 7.78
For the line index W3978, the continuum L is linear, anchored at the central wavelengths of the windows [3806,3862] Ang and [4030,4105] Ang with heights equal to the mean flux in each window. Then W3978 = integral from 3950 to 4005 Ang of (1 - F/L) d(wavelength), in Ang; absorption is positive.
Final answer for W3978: 4.0 Ang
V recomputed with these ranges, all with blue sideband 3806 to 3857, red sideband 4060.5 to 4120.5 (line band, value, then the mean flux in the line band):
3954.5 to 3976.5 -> 5.8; 4.39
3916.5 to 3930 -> 1.2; 4.95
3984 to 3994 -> -1.3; 7.1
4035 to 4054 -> -2.1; 7.7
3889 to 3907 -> -0.6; 5.31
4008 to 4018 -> -2.6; 8.24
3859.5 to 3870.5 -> -0.8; 5.08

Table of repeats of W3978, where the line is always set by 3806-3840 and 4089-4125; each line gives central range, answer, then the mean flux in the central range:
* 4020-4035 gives -3.23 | 7.83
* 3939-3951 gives 0.74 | 5.19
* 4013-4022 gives -3.02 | 8.46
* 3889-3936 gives 1.39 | 4.98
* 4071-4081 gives -1.00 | 7.68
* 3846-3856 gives -1.12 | 4.97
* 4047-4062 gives -2.01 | 7.65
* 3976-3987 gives -0.77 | 6.35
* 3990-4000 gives -2.03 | 7.31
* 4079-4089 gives -1.38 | 8.06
